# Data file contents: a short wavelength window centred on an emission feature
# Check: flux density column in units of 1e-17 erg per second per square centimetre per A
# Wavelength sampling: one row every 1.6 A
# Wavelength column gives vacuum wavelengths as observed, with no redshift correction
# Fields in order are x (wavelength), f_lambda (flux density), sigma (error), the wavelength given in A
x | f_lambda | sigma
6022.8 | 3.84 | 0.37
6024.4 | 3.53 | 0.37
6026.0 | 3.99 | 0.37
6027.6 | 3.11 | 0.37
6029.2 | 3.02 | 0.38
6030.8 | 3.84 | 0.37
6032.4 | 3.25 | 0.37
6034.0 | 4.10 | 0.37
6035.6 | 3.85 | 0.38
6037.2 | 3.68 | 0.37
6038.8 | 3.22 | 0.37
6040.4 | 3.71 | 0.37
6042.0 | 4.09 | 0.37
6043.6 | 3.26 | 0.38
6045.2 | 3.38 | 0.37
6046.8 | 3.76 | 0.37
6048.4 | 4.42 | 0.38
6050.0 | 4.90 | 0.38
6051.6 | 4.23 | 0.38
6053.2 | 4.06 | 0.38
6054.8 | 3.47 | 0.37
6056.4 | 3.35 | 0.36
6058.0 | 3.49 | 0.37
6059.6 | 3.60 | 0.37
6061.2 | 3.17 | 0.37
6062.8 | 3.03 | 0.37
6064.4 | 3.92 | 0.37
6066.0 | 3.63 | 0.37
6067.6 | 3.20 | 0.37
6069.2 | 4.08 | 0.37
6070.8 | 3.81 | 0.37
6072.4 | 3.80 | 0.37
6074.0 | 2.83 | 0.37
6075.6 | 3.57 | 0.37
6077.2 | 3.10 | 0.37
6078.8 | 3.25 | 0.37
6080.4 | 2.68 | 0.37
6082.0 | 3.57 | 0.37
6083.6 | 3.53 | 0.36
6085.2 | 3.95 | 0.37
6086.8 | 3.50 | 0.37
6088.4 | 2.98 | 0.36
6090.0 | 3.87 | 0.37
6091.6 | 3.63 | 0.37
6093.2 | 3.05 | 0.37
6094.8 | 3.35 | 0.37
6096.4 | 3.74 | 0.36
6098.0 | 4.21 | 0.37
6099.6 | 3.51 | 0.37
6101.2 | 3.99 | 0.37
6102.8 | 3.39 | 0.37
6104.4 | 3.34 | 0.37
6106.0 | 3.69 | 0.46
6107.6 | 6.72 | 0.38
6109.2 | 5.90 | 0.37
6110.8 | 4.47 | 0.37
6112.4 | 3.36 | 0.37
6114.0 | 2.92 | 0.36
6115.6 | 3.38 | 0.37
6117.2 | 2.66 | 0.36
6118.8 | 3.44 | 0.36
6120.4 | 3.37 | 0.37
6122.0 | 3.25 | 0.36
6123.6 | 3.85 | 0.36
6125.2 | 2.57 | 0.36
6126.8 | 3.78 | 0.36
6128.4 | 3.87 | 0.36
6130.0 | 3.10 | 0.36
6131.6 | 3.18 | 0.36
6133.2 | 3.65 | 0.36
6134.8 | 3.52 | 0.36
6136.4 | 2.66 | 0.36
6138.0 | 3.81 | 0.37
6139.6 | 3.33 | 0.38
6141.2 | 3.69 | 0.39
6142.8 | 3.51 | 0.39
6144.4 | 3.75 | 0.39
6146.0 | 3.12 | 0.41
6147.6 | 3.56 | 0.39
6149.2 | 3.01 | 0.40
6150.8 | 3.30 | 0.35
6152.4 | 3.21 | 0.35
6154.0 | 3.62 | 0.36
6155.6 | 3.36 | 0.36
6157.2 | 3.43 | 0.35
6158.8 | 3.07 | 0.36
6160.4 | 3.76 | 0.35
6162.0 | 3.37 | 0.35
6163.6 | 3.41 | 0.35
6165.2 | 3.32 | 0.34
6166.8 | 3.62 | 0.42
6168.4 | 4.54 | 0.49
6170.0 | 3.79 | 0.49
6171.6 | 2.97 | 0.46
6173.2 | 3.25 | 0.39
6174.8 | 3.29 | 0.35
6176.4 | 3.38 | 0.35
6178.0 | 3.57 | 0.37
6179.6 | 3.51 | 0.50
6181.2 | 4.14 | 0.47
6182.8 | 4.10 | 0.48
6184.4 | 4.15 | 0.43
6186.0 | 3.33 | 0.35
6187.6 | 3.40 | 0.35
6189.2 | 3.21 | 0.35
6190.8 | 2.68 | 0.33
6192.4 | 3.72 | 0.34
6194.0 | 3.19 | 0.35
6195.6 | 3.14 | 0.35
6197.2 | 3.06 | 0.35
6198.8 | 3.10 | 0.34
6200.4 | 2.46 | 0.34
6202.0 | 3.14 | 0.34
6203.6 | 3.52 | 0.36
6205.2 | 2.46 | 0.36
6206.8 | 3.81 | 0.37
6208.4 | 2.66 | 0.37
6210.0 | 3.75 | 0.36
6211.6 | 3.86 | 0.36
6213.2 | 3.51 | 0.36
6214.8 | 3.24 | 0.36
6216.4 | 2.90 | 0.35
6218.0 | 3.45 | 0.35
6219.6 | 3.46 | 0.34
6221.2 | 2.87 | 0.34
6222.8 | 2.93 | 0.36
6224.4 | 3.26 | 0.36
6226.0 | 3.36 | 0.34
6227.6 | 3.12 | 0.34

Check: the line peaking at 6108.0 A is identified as [O III]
